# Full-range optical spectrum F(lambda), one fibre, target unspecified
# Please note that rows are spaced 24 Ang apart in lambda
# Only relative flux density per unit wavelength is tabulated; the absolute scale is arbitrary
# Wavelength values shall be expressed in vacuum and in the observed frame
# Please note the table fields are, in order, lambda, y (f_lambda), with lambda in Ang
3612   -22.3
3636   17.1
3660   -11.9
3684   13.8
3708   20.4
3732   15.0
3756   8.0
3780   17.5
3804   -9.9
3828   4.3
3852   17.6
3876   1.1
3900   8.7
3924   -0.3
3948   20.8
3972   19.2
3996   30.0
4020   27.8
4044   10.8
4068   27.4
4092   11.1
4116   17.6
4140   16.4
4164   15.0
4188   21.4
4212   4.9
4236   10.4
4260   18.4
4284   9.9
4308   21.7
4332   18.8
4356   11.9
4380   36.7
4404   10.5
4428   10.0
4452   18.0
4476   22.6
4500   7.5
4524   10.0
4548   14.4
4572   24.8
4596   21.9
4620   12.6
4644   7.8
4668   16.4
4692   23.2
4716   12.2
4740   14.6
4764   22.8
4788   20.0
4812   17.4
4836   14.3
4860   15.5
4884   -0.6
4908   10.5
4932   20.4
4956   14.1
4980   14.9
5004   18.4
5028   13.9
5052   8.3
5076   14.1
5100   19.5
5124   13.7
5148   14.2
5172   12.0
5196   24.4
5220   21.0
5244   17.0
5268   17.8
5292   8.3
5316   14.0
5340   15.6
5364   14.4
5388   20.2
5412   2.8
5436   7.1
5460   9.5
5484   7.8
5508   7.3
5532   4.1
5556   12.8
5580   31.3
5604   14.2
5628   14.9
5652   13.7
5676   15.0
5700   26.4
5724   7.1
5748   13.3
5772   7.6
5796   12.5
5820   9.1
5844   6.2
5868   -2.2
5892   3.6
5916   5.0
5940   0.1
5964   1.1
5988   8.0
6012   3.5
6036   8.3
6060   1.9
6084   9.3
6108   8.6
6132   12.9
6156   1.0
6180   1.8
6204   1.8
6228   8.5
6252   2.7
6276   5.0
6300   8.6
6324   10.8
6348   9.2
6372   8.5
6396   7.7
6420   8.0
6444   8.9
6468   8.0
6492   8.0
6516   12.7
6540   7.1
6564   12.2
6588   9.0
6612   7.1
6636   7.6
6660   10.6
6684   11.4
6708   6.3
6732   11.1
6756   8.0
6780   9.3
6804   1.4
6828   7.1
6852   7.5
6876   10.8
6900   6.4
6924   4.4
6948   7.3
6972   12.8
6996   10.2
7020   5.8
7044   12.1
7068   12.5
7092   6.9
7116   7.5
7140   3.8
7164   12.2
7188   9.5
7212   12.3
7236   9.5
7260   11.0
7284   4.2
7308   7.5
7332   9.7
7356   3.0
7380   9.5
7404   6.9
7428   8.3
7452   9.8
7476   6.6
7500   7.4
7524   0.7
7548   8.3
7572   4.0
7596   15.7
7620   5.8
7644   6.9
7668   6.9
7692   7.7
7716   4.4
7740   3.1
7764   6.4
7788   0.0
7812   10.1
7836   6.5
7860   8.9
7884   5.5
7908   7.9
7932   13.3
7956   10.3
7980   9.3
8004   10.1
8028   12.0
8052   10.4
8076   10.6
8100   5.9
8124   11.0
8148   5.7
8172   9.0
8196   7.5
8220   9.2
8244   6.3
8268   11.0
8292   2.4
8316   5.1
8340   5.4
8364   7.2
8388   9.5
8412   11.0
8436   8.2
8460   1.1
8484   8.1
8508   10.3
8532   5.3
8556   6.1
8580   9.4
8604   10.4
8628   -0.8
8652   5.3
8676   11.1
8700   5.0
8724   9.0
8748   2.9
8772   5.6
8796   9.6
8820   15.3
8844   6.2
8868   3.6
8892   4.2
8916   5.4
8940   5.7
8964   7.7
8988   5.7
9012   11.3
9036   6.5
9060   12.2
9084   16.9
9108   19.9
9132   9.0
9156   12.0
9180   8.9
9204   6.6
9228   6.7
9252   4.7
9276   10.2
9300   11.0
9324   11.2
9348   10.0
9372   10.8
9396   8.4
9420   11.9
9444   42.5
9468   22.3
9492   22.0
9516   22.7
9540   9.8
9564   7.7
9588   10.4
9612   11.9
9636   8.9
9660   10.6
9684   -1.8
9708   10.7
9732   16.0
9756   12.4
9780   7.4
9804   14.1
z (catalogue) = 1.44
